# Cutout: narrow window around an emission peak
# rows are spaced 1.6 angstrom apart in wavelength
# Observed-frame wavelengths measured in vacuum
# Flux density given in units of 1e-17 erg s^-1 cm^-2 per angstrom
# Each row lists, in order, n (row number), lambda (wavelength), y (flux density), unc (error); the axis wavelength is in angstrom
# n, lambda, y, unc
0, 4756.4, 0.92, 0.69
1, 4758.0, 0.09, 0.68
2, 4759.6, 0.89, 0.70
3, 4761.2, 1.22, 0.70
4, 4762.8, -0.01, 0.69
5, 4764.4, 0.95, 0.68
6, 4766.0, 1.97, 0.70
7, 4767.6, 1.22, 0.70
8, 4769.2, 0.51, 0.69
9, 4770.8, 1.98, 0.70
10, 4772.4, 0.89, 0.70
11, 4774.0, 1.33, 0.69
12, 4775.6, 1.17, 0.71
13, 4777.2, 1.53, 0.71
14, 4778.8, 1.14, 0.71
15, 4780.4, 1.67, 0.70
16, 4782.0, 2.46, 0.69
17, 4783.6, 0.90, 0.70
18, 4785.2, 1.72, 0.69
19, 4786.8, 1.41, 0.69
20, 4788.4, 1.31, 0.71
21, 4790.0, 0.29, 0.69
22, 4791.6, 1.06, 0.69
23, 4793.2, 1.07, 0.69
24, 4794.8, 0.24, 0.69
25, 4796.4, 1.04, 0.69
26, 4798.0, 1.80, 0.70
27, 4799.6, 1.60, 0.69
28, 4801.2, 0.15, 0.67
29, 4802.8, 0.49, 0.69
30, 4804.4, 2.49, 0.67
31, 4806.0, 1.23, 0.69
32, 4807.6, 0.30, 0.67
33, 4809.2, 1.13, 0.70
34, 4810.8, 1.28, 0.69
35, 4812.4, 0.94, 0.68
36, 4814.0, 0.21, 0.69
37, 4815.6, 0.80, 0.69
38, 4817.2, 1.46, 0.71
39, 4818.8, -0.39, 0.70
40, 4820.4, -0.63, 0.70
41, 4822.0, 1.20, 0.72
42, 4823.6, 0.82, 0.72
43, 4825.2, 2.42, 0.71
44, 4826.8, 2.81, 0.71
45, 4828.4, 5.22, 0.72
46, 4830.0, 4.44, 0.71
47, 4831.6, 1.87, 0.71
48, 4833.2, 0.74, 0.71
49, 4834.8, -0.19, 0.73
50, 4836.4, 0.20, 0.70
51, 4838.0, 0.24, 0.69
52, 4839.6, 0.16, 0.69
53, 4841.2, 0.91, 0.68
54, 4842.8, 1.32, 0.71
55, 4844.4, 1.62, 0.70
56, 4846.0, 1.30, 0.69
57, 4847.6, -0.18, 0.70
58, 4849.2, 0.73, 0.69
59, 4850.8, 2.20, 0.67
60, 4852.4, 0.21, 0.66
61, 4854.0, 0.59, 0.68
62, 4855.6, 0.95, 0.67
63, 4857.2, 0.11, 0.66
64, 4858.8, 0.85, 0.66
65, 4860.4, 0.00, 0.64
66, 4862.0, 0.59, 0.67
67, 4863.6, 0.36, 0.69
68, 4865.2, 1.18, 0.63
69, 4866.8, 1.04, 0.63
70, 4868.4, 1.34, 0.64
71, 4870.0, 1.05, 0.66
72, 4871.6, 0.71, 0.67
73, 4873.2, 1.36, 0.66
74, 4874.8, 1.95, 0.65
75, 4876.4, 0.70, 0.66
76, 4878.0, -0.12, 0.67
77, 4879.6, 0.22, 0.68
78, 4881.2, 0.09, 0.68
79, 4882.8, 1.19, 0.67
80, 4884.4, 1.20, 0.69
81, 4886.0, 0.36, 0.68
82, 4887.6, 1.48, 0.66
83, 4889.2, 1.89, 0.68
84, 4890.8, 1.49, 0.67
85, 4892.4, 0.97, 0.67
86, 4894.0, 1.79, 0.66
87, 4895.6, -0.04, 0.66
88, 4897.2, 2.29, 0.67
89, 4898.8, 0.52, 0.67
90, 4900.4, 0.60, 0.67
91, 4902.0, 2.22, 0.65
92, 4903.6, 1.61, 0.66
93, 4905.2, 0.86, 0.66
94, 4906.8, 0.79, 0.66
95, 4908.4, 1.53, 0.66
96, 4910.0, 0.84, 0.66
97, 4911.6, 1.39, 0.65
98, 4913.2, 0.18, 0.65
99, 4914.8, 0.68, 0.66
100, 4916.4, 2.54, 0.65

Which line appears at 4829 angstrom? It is [O II]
